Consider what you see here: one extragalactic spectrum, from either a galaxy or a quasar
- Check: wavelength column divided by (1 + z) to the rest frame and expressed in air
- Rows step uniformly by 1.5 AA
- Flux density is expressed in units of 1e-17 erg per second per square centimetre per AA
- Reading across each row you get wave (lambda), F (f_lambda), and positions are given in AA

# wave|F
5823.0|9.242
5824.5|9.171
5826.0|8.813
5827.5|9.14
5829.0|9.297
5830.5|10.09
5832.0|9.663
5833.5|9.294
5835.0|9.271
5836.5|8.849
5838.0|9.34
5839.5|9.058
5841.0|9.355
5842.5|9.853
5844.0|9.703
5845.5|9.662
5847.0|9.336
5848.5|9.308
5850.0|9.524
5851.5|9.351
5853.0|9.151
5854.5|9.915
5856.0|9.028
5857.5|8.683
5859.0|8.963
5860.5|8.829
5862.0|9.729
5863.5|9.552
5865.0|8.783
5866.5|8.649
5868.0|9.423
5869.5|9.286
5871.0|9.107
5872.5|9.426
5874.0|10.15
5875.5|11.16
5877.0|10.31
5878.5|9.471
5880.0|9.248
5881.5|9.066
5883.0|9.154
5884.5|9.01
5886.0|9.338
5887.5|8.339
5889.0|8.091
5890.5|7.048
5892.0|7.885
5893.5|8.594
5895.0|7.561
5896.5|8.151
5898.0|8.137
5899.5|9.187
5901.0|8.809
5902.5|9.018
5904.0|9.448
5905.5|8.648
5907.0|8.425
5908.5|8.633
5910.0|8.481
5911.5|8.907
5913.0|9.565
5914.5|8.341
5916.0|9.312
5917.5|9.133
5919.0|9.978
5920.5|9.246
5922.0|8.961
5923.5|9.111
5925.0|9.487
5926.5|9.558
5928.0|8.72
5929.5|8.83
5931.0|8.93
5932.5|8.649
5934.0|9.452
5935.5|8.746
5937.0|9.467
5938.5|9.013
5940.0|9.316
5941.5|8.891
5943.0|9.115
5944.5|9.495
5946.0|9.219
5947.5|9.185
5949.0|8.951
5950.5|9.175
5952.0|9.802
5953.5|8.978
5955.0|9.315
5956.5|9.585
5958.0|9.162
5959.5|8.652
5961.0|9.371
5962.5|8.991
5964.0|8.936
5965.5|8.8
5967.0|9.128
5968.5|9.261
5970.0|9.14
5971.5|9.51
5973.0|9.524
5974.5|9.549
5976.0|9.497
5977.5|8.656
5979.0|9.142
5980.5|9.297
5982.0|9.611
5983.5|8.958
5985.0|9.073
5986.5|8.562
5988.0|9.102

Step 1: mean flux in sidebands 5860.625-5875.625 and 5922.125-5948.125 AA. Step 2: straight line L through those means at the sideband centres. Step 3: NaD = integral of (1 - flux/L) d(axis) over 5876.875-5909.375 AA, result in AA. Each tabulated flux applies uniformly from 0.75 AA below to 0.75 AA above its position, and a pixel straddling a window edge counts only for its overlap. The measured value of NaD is 2.2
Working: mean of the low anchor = 9.43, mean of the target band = 8.68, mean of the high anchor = 9.12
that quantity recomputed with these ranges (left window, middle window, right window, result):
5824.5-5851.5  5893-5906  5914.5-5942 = 0.8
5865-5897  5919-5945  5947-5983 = 0.0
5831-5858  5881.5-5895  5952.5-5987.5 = 1.3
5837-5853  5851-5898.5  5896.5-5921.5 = 0.9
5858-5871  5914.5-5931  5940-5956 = 0.0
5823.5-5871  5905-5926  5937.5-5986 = 0.5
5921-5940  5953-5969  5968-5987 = 0.1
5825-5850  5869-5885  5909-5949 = -0.6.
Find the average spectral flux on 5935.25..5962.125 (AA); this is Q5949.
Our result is 9.2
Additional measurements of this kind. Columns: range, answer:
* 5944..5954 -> 9.26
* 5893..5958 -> 9.02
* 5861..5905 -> 9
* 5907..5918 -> 8.87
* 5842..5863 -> 9.36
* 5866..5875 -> 9.41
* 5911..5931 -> 9.16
